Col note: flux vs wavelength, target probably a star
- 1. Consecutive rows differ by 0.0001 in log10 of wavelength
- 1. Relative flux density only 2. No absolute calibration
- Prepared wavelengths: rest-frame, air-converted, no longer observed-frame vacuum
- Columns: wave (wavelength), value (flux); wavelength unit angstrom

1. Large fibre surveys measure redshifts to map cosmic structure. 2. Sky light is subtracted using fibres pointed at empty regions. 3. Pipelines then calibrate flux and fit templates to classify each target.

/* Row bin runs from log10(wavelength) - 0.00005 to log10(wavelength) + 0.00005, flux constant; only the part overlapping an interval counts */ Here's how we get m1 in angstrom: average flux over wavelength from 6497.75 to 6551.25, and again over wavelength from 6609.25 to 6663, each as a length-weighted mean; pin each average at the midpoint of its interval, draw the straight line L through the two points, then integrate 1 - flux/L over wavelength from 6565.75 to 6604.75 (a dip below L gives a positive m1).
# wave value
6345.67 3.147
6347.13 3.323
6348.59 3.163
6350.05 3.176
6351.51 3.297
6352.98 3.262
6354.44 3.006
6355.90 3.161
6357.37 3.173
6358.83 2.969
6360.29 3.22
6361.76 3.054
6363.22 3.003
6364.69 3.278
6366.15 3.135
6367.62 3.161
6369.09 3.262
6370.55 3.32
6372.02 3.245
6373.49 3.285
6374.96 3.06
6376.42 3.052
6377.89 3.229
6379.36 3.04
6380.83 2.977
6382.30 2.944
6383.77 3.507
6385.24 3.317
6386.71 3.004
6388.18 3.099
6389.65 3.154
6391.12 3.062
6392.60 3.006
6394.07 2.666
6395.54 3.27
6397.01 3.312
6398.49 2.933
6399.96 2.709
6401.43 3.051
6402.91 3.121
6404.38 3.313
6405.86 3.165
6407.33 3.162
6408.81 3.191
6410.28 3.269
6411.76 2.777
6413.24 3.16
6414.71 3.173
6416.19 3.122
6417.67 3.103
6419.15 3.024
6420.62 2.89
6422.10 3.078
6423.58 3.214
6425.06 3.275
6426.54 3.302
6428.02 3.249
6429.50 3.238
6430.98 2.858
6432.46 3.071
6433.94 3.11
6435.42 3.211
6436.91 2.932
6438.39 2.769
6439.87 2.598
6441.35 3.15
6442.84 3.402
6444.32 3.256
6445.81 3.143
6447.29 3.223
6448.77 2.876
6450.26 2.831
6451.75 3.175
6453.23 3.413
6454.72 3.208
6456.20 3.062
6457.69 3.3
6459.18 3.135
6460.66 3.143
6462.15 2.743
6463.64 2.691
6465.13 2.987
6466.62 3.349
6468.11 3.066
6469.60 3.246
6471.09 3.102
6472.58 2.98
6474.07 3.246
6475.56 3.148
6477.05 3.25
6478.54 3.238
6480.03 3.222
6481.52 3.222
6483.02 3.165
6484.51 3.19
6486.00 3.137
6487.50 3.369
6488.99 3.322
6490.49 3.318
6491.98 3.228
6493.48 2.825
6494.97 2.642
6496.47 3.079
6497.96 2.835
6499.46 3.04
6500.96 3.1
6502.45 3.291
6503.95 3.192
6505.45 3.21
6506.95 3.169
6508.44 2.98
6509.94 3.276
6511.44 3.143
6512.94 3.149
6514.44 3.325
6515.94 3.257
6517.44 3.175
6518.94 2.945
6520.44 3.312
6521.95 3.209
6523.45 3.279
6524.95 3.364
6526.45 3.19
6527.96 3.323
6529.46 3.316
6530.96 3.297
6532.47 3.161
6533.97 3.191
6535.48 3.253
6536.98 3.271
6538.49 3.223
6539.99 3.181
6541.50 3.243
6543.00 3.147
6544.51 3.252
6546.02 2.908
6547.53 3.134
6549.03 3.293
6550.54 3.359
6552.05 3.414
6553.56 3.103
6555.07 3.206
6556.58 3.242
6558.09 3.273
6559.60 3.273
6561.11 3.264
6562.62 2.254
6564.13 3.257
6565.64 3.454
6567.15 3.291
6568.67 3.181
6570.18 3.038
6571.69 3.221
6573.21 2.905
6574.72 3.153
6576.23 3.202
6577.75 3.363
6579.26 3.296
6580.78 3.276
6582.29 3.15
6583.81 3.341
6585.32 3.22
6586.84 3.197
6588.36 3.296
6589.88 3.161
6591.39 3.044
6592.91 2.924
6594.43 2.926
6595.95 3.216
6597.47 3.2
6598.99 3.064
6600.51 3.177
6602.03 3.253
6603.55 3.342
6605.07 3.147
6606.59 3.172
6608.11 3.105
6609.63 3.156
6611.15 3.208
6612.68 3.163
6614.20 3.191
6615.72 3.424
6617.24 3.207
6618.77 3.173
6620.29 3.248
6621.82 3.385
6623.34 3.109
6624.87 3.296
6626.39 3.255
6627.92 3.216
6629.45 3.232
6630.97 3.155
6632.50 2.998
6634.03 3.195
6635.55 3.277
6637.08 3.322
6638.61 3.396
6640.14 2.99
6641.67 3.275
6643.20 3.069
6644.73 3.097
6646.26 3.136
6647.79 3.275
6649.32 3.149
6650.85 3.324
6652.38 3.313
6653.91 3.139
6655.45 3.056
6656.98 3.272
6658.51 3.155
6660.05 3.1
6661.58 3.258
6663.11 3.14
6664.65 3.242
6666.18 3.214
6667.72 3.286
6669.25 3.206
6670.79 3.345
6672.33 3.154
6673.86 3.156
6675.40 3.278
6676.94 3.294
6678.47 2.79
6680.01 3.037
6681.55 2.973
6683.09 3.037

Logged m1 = 0.25 angstrom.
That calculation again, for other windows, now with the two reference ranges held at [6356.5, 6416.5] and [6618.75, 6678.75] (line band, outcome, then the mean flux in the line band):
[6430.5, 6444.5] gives 0.48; 3.03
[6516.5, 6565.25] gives -0.46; 3.2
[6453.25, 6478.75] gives 0.23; 3.12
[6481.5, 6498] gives 0.18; 3.12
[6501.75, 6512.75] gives -0.07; 3.18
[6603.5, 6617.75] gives -0.06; 3.21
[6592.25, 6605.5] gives 0.20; 3.14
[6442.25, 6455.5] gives -0.11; 3.17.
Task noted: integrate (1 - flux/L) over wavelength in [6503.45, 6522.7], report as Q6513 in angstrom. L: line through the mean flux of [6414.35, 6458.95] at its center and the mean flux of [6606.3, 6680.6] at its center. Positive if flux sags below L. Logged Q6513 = -0.24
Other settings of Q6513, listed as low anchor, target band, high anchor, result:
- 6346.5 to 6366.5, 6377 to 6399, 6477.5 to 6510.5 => 0.4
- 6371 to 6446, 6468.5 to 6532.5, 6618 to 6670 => -0.6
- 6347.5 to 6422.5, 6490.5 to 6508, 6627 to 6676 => 0.5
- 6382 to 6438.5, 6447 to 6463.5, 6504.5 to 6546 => 0.3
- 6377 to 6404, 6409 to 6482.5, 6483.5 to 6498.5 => -0.4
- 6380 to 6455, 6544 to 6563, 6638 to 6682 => -0.2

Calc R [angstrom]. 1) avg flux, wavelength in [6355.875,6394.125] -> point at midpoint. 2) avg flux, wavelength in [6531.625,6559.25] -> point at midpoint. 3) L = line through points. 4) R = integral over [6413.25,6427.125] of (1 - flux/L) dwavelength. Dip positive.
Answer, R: 0.10 angstrom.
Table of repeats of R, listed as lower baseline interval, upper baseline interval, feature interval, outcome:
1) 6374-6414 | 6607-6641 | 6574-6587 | -0.2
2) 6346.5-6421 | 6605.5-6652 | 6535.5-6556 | -0.2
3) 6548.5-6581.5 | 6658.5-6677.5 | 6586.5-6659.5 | 0.4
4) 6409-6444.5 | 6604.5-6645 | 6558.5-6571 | 0.2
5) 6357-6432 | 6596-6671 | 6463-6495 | 0.0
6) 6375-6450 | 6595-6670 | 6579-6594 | 0.0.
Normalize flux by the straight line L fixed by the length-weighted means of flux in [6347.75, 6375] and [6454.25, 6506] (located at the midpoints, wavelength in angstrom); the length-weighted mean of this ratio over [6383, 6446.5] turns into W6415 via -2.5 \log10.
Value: 0.02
